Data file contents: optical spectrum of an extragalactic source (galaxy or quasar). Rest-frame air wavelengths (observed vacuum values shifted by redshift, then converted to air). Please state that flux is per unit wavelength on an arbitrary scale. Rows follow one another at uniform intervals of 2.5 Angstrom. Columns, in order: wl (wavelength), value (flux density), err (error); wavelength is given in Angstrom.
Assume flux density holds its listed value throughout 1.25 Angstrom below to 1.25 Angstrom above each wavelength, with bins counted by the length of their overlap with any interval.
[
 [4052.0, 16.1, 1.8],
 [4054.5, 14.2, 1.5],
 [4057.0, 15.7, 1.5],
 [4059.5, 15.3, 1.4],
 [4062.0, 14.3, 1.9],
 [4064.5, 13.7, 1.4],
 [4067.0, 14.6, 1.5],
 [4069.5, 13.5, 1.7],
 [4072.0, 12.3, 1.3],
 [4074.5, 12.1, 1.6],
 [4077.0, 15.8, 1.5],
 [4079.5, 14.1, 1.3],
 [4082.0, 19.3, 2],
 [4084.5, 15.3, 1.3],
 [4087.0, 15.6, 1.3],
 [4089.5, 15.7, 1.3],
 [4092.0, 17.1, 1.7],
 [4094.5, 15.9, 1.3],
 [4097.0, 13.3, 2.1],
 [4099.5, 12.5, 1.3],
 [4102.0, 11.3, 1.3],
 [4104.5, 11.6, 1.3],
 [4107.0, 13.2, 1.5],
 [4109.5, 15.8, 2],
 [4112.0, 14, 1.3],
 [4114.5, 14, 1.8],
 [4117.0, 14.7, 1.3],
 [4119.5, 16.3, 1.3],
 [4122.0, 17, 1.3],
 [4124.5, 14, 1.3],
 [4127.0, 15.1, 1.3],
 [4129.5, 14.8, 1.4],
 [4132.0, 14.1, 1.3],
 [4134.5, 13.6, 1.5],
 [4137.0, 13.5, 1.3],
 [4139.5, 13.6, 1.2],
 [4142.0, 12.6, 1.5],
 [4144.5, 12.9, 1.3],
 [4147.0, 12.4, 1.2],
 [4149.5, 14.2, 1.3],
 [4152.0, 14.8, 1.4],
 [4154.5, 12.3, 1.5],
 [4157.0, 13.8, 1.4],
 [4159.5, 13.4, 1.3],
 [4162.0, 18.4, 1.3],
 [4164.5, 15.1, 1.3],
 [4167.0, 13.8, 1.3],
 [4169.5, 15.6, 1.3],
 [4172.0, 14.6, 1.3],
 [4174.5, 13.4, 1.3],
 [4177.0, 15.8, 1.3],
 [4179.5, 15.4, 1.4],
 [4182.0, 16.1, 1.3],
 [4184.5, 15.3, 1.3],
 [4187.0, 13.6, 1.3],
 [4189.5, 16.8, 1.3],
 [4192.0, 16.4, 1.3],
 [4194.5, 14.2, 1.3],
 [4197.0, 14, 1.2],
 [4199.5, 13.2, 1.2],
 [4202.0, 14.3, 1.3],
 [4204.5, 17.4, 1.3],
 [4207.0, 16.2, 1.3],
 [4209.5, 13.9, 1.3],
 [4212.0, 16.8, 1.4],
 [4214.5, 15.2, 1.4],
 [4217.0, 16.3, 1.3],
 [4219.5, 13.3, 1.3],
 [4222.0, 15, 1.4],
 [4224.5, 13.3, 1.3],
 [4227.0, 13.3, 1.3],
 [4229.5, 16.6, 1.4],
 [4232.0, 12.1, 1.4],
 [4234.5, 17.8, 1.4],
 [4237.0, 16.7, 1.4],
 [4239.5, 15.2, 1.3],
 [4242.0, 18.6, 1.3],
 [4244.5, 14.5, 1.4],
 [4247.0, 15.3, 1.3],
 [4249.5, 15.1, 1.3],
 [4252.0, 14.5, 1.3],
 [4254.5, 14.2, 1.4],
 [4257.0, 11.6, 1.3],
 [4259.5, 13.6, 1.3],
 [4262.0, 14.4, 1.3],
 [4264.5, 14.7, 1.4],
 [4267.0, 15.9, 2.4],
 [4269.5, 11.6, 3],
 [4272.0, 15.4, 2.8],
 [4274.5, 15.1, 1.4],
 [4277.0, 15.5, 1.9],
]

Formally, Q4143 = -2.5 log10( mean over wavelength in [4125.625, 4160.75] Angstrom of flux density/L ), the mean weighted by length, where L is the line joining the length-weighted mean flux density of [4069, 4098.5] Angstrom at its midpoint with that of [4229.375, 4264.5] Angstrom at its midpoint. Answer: 0.102 mag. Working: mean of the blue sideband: 15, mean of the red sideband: 15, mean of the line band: 13.7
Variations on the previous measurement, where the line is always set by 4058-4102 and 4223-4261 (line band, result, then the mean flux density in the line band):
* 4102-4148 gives 0.05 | 14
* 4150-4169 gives 0.01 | 14.5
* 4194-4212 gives -0.01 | 14.9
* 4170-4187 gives -0.02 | 15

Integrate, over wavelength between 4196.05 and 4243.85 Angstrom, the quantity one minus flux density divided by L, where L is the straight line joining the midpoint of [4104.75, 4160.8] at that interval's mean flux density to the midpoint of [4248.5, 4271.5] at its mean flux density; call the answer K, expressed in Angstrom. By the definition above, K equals -4.13 Angstrom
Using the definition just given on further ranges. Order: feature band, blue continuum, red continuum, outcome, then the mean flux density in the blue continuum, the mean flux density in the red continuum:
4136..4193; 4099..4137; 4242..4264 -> -1.07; 14.1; 14.4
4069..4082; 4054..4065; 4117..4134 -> 0.62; 14.7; 15.1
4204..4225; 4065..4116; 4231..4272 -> -0.84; 14.3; 14.8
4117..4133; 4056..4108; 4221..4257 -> -0.69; 14.4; 15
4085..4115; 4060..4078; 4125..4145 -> -0.86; 13.8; 13.8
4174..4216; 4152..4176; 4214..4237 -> -1.50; 14.5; 14.9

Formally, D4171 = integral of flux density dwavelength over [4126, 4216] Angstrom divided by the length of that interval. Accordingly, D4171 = 14.6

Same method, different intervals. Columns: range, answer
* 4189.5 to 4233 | 14.9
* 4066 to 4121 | 14.5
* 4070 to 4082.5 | 14.4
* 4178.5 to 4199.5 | 15.1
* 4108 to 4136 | 14.8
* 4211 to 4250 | 15.3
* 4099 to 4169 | 14.1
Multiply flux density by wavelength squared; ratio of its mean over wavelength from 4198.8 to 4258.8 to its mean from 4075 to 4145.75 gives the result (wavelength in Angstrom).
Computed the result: 1.10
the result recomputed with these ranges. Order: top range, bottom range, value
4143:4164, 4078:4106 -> 0.99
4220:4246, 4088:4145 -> 1.13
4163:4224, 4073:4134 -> 1.07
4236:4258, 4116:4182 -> 1.09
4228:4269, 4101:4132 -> 1.11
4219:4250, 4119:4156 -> 1.13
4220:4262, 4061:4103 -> 1.10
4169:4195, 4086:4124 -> 1.09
